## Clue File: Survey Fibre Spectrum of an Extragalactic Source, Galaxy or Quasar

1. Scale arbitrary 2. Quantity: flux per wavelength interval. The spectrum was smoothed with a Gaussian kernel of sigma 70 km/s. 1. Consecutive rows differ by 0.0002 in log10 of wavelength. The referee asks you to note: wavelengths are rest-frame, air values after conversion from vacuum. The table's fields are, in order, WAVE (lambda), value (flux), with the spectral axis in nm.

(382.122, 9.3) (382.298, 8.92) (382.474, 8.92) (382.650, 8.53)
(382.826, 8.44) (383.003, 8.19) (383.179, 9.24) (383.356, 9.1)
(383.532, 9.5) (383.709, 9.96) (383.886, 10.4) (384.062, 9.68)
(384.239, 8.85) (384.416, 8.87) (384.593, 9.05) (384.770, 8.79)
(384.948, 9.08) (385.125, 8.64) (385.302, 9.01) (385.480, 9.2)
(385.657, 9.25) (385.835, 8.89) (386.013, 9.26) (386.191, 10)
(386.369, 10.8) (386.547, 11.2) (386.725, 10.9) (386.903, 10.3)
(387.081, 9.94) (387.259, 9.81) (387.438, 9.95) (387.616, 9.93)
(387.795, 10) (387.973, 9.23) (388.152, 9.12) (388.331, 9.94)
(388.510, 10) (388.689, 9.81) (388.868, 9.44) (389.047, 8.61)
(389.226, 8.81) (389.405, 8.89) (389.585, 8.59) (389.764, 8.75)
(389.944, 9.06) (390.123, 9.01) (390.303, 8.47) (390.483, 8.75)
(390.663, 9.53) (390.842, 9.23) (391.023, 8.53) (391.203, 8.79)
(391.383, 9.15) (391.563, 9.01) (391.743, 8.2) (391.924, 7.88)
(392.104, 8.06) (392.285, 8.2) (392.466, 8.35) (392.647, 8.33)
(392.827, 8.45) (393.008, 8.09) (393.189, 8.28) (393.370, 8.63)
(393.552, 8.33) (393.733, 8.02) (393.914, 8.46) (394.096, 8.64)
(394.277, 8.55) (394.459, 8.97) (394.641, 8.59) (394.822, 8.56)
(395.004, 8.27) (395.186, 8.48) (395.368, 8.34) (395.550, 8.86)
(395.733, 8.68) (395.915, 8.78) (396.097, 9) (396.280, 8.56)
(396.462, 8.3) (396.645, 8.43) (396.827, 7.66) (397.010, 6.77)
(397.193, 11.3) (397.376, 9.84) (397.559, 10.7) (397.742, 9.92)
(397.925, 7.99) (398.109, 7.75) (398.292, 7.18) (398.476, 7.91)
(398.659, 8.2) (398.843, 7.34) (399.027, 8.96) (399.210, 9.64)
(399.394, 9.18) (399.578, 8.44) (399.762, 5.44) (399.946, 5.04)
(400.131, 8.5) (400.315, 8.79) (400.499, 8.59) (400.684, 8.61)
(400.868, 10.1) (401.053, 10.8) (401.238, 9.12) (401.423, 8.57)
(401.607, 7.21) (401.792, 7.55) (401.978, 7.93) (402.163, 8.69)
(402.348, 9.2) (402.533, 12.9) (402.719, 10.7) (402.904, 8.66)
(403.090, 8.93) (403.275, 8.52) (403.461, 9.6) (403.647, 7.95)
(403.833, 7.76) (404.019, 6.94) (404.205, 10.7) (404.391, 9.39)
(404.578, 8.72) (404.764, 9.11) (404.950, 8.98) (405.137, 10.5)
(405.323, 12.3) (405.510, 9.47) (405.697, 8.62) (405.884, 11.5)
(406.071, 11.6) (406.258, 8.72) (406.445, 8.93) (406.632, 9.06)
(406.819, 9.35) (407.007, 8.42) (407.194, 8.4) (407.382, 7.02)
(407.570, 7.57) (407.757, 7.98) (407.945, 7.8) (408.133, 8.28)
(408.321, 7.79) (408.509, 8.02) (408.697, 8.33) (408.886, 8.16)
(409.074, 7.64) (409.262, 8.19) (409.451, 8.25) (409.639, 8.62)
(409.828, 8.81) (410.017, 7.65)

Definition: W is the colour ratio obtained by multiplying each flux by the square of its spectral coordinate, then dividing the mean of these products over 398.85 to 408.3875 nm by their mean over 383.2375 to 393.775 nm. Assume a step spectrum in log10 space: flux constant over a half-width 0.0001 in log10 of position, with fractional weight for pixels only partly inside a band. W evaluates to 1.05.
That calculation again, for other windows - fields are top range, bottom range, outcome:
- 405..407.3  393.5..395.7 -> 1.21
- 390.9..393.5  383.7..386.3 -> 0.95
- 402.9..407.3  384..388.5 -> 1.06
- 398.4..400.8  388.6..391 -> 0.94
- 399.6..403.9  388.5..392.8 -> 1.04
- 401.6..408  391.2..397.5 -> 1.12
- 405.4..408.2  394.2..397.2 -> 1.10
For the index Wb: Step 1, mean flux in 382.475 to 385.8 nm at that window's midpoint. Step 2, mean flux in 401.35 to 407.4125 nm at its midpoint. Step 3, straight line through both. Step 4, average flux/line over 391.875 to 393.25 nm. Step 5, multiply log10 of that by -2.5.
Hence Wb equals 0.11 mag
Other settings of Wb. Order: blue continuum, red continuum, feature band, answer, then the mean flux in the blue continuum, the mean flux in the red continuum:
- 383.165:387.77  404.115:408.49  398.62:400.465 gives 0.166 mag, 9.61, 9.12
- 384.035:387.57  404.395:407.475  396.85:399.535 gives 0.090 mag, 9.58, 9.42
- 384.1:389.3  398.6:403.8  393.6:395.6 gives 0.069 mag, 9.54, 8.68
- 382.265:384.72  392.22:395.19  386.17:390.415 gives -0.094 mag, 9.12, 8.42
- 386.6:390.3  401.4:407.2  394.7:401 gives 0.104 mag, 9.5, 9.24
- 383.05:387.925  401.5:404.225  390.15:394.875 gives 0.091 mag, 9.6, 8.83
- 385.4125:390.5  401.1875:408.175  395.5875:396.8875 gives 0.092 mag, 9.52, 9.02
